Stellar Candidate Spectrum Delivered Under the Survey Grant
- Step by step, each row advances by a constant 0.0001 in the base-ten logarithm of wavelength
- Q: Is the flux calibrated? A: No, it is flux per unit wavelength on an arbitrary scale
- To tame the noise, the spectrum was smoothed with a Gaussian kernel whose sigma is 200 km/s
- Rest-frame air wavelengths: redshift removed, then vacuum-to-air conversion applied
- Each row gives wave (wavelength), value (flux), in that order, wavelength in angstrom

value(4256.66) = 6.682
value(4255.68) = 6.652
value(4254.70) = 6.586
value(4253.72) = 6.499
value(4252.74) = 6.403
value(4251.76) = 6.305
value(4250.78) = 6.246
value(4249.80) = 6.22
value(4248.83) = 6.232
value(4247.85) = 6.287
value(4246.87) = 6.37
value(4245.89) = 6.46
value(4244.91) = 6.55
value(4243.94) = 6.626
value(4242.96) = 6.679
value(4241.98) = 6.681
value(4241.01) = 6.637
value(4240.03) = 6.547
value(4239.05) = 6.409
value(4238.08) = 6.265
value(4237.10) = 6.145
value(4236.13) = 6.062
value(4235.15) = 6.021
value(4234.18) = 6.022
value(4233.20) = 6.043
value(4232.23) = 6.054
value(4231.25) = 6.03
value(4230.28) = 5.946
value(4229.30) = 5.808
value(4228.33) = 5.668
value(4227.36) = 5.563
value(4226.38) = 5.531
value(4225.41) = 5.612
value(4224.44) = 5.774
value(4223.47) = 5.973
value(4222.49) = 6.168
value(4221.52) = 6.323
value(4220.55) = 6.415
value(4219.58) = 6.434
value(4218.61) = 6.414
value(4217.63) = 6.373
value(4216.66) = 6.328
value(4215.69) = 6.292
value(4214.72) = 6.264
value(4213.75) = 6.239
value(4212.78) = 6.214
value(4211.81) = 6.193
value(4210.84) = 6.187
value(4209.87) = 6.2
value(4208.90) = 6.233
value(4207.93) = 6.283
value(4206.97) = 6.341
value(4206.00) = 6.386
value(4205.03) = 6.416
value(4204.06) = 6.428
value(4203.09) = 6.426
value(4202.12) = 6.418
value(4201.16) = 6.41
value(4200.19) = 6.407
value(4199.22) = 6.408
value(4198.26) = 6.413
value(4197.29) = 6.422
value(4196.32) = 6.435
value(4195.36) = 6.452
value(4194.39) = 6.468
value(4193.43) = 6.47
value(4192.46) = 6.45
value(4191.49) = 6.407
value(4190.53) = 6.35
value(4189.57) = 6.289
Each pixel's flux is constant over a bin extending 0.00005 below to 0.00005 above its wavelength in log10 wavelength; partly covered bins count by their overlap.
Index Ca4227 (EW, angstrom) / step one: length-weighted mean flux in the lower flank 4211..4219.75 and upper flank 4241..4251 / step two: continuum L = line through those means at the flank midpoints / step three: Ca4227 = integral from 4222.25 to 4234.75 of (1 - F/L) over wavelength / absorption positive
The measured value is 0.99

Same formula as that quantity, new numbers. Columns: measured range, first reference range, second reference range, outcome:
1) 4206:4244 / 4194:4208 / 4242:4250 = 1.5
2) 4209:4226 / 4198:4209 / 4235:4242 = 0.5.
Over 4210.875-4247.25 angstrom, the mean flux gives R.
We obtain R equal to 6.19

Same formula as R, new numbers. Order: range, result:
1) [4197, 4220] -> 6.34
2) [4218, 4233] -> 5.98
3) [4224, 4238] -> 5.89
